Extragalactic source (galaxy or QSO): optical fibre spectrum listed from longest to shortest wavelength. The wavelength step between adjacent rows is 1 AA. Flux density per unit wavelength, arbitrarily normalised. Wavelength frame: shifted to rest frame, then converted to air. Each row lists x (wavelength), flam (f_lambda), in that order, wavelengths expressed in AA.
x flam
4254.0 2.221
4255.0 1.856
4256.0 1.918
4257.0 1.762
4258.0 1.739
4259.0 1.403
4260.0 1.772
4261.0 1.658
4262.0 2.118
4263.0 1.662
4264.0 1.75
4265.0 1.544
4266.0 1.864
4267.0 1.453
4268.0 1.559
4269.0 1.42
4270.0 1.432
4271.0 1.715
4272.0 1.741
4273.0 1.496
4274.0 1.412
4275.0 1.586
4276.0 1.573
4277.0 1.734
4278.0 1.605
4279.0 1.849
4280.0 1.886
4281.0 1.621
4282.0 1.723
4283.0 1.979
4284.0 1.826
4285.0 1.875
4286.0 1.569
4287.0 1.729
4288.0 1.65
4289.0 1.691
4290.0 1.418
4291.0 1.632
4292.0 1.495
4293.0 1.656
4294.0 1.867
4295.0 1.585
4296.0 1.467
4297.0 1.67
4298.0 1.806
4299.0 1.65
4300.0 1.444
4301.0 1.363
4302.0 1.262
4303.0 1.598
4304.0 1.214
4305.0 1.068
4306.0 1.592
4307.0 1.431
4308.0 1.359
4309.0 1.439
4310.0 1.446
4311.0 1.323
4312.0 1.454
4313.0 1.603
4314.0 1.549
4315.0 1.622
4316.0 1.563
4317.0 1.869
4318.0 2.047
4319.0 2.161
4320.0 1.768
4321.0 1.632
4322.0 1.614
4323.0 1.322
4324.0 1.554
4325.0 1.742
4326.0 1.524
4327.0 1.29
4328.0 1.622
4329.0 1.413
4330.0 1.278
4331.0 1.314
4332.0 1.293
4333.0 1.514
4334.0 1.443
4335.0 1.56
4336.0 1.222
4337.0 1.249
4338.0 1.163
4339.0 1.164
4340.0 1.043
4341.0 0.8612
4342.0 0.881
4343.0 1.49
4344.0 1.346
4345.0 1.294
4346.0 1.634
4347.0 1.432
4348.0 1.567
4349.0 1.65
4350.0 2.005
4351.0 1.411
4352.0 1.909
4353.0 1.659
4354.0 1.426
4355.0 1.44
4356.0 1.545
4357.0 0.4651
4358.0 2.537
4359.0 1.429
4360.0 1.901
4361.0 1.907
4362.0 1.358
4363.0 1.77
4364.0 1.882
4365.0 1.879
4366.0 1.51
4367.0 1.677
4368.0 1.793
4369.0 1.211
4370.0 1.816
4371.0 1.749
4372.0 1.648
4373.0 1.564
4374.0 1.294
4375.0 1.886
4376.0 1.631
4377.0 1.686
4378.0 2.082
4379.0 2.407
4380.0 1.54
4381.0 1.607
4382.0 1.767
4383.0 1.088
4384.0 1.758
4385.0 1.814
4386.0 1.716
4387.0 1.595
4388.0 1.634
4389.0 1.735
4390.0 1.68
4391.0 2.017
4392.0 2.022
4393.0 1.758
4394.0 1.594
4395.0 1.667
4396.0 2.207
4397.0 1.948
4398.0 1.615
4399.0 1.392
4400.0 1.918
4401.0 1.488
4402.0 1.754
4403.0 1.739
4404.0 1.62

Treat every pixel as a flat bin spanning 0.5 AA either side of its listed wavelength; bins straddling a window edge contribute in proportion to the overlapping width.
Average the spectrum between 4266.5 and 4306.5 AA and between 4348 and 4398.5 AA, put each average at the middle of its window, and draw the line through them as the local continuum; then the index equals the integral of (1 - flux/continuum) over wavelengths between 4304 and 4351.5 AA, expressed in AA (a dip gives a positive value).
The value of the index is 5.3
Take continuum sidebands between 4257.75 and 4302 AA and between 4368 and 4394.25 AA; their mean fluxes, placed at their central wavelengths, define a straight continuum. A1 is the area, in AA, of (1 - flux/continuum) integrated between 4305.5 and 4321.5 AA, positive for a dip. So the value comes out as 0.5 AA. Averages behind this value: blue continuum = 1.65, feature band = 1.62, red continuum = 1.71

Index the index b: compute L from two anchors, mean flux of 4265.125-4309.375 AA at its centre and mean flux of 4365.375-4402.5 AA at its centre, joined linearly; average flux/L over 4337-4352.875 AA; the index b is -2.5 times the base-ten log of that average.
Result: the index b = 0.19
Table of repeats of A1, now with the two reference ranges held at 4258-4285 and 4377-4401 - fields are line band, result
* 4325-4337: 2.1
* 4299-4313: 2.4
